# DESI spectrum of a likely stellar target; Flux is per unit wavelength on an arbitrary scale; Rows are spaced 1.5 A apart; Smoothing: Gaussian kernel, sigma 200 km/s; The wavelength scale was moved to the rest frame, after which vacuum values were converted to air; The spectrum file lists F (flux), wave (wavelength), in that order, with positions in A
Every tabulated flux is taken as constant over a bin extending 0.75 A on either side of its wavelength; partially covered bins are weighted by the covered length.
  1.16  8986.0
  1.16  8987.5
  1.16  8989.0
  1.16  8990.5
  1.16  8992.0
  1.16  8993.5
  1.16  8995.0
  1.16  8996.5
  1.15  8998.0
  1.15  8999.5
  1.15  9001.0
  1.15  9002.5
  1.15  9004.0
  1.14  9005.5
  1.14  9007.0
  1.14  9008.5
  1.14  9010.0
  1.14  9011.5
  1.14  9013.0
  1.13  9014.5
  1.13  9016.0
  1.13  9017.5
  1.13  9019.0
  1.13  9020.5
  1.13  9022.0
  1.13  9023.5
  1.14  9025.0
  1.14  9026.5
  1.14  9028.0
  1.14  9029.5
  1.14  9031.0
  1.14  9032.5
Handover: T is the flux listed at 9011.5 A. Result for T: 1.14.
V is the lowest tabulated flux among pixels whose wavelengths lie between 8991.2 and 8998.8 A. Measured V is 1.15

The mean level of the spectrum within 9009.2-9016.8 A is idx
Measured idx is 1.14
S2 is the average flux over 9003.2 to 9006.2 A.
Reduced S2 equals 1.15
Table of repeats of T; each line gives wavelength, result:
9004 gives 1.15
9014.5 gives 1.13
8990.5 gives 1.16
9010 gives 1.14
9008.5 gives 1.14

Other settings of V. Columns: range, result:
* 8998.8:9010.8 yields 1.14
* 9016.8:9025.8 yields 1.13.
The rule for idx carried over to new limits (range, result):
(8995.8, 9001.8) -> 1.15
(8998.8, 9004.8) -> 1.15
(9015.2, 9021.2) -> 1.13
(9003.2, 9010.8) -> 1.14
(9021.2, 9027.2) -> 1.13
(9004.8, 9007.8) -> 1.14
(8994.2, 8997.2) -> 1.16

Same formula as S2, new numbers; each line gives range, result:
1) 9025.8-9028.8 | 1.14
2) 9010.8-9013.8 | 1.14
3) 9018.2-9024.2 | 1.13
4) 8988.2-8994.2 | 1.16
